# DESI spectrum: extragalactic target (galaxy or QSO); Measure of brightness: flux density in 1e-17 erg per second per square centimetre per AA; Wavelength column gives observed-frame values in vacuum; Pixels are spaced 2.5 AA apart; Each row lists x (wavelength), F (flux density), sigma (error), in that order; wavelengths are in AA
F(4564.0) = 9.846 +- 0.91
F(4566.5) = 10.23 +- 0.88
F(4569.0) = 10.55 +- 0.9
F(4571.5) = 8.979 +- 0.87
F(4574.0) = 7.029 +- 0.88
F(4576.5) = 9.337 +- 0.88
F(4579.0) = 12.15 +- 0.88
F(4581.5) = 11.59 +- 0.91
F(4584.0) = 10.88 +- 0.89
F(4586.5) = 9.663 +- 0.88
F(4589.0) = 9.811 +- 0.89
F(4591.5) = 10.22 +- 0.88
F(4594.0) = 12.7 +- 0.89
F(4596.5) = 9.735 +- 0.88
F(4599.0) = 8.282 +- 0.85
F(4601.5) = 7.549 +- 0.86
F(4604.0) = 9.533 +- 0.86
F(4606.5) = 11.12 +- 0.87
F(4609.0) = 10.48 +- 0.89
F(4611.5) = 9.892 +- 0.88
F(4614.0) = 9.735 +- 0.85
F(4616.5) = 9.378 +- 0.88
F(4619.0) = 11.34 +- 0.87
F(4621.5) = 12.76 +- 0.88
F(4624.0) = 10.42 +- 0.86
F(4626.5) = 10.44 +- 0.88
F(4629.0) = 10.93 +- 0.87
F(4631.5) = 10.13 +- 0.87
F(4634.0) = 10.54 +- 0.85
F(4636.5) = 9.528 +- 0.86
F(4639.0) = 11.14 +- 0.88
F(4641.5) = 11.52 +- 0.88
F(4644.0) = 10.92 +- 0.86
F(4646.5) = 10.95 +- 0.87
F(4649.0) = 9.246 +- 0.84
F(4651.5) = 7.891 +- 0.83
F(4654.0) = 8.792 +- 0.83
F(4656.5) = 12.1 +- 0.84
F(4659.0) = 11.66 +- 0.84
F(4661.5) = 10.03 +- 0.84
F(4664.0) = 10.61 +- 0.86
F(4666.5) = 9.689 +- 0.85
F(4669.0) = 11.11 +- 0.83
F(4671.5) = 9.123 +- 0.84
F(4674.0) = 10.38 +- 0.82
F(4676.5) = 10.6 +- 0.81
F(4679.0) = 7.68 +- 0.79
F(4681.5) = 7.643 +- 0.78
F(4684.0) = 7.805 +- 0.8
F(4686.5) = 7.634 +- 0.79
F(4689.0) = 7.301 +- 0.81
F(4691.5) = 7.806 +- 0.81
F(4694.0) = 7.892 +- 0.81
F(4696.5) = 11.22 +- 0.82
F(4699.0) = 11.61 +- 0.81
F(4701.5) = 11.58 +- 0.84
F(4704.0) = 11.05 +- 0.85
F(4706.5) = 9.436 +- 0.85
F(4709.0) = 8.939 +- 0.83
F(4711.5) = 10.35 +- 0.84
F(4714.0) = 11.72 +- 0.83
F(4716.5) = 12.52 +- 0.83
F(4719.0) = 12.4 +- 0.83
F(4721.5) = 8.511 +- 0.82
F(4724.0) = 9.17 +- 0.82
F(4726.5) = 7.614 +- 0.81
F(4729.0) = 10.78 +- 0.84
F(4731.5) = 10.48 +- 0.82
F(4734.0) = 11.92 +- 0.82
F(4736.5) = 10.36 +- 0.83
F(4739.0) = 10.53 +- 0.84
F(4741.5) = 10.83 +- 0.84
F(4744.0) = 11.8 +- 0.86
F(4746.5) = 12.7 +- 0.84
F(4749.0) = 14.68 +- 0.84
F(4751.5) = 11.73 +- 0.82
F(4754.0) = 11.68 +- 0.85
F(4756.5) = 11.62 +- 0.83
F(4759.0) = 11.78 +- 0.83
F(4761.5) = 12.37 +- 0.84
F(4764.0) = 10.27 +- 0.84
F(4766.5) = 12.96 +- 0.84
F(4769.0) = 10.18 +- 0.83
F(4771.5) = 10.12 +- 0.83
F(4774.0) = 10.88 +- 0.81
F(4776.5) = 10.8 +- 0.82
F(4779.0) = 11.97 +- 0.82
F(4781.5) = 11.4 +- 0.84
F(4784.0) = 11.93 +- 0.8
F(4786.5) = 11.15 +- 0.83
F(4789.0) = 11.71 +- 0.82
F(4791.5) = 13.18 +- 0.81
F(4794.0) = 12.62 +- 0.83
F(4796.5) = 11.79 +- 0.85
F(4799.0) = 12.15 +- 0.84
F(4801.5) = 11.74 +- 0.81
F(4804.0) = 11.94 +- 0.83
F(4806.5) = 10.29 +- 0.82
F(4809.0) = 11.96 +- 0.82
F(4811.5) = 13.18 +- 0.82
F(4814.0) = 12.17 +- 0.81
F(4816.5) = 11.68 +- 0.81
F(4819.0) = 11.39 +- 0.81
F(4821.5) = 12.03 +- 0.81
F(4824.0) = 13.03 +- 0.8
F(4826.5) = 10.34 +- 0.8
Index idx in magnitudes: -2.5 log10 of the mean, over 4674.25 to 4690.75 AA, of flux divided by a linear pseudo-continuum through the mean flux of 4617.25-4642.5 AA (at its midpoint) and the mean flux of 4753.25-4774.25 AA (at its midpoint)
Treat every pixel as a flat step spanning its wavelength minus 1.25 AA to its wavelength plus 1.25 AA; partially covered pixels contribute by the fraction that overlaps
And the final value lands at 0.317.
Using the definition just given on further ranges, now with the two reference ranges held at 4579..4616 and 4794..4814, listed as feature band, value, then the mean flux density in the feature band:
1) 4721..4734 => 0.17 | 9.61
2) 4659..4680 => 0.08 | 10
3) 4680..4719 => 0.14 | 9.71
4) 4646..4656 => 0.14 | 9.31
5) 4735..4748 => 0.01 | 11.3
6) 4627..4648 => -0.02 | 10.7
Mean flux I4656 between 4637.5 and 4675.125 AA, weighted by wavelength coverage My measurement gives 10.3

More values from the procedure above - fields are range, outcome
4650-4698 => 9.33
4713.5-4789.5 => 11.2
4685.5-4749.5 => 10.4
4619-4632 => 11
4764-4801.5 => 11.6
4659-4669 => 10.4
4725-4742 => 10.3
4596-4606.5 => 8.99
